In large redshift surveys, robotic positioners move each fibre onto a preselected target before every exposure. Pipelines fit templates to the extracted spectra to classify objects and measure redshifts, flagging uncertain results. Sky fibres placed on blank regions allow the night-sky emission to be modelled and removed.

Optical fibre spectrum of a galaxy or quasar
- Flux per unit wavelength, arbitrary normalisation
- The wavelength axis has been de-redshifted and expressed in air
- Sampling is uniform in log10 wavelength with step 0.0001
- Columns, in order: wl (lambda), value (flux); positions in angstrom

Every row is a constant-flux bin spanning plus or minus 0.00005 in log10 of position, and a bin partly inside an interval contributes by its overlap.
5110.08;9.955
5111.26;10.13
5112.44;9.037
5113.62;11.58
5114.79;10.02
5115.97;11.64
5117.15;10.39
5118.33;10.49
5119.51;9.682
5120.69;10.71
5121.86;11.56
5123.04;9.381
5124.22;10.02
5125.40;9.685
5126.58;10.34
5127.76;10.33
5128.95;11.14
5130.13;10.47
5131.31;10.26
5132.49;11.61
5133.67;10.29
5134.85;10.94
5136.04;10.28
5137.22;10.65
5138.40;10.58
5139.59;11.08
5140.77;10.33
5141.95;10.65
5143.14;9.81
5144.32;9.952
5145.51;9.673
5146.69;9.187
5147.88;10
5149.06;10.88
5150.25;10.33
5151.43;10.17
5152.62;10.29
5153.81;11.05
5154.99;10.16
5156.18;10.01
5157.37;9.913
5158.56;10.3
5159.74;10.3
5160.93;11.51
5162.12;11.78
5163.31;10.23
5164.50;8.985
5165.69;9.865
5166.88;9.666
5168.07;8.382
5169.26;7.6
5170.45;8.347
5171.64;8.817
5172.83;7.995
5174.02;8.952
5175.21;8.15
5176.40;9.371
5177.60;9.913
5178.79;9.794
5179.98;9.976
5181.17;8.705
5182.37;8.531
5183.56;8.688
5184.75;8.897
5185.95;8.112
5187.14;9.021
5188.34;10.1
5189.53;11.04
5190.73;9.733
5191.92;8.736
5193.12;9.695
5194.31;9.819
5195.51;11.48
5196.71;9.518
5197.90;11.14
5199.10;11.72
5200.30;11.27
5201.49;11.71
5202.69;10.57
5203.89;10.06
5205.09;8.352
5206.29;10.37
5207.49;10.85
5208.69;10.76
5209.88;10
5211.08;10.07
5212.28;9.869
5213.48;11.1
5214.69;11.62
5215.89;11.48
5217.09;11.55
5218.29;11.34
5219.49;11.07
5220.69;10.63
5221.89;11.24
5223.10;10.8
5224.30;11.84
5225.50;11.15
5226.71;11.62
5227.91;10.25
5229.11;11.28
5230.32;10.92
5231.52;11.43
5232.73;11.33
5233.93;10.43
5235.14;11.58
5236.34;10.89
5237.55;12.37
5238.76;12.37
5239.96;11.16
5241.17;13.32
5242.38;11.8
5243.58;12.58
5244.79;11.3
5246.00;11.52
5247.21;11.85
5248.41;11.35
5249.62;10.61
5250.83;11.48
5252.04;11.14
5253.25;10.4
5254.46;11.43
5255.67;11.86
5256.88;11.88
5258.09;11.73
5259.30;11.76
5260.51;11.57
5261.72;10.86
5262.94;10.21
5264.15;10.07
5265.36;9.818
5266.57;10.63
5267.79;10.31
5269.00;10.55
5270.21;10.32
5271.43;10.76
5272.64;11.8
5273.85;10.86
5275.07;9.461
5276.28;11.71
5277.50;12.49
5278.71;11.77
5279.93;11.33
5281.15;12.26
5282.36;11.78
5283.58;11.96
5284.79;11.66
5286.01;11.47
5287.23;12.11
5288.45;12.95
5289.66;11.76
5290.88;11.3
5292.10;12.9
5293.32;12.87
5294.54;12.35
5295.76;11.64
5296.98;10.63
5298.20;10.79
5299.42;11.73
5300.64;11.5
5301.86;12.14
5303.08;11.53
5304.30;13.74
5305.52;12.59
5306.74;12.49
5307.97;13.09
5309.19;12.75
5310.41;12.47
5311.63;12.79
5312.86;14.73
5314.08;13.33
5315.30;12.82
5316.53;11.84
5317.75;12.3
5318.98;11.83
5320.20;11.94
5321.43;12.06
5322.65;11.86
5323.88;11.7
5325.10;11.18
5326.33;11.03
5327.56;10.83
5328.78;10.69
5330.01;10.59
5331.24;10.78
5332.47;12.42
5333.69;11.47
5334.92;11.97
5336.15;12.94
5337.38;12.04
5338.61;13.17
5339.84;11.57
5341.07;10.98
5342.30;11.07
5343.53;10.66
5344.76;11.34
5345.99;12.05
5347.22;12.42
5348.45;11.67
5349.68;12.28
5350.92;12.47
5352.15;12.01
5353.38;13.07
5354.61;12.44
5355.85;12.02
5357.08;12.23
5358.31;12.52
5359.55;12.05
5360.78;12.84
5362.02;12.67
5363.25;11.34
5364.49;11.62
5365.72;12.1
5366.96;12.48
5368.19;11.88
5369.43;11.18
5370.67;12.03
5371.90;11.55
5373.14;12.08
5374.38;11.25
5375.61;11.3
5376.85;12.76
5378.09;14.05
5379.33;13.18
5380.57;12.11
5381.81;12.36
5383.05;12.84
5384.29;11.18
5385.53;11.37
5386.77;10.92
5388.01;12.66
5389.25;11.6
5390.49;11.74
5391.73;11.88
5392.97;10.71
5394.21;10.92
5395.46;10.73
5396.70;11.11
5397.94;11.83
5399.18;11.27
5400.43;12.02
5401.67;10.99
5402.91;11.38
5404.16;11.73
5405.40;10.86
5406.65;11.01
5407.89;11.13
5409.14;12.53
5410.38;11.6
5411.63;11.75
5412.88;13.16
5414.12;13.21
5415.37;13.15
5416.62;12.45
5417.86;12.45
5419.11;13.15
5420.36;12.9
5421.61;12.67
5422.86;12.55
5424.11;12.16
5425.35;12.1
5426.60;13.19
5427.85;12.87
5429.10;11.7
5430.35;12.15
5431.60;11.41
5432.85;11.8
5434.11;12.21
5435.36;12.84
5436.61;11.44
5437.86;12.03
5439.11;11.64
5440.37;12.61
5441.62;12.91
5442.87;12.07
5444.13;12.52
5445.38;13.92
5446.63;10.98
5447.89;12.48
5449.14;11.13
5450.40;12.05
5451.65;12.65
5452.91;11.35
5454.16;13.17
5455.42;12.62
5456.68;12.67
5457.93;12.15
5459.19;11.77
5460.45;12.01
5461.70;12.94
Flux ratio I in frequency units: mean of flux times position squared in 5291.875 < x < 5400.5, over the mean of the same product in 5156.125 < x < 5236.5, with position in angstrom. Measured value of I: 1.24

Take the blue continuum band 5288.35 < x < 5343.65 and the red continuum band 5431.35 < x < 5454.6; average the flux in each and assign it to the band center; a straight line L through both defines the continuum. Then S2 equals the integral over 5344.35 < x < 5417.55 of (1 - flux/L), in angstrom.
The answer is 0.8 angstrom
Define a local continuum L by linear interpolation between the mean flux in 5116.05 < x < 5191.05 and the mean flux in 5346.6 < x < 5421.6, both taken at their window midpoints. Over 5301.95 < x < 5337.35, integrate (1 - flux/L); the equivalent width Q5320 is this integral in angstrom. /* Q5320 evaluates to -2.2 angstrom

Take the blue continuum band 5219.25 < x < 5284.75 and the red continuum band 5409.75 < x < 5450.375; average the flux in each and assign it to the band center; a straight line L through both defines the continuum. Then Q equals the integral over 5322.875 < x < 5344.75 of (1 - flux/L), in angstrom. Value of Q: 0.5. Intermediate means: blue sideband 11.3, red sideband 12.3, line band 11.5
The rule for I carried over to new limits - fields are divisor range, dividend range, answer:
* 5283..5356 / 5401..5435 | 1.05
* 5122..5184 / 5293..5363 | 1.30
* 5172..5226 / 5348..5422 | 1.27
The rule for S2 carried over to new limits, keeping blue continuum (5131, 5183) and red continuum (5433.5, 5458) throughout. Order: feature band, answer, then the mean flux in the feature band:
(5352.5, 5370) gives -0.9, 12.2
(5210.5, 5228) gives -1.1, 11.1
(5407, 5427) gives -0.7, 12.5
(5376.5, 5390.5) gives -0.6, 12.2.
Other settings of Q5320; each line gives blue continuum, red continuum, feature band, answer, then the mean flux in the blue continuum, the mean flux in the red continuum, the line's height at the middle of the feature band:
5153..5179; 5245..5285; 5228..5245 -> -1.4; 9.6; 11.2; 10.7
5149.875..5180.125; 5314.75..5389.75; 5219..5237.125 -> -1.2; 9.68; 11.9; 10.4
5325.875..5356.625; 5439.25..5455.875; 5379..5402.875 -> 0.8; 11.8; 12.3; 12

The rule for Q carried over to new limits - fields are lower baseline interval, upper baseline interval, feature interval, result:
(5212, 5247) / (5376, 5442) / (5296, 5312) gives -0.7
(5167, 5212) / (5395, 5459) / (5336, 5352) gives -0.9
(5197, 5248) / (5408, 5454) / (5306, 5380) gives -1.5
